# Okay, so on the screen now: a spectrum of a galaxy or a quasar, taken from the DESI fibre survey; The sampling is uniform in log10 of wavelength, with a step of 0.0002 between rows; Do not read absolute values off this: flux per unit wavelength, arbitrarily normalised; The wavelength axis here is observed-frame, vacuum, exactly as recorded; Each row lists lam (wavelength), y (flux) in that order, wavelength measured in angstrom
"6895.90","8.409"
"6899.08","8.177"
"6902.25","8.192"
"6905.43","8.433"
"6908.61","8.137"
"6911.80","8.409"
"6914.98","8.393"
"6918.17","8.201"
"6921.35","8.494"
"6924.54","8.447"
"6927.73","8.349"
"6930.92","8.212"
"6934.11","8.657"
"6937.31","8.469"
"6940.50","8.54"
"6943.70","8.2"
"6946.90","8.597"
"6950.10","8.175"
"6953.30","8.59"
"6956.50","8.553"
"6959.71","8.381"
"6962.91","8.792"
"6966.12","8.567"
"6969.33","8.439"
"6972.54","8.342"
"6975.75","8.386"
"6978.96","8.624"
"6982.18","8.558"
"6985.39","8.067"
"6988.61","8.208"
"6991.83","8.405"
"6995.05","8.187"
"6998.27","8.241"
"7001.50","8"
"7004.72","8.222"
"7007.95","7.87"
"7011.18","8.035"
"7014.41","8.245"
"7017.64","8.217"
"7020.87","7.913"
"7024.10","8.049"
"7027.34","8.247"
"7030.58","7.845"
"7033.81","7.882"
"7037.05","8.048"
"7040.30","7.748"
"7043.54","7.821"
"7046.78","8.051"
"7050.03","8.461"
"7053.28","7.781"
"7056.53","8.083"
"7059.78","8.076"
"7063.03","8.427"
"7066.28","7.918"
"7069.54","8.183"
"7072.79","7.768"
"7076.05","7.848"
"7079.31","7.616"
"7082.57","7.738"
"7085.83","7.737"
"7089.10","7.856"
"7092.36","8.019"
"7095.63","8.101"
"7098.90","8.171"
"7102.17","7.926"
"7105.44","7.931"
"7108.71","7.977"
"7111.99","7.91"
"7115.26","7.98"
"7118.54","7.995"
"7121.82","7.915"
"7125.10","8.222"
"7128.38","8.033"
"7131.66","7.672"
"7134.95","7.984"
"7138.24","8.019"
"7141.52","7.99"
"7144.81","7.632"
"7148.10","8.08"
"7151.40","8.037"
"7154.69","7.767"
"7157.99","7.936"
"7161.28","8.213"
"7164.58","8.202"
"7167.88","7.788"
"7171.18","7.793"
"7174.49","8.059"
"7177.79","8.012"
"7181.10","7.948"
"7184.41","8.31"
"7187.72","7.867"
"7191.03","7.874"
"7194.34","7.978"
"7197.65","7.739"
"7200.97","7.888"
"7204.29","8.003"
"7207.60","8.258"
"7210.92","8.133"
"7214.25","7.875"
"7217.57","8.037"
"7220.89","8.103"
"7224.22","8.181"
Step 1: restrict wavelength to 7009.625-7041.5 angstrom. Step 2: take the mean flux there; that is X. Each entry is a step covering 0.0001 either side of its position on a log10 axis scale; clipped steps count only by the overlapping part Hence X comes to 8.03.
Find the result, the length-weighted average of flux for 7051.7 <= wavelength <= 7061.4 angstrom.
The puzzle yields 7.98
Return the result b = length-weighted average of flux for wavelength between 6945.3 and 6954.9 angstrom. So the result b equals 8.46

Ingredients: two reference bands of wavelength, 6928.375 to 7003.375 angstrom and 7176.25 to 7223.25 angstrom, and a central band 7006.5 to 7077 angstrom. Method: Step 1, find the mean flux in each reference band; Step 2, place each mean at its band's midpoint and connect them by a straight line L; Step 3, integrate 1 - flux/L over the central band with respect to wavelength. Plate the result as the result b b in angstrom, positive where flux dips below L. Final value 2.1 angstrom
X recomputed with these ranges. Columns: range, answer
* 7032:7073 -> 8.03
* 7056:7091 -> 7.93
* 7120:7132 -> 8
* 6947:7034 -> 8.27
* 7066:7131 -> 7.94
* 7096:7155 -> 7.97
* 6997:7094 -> 8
